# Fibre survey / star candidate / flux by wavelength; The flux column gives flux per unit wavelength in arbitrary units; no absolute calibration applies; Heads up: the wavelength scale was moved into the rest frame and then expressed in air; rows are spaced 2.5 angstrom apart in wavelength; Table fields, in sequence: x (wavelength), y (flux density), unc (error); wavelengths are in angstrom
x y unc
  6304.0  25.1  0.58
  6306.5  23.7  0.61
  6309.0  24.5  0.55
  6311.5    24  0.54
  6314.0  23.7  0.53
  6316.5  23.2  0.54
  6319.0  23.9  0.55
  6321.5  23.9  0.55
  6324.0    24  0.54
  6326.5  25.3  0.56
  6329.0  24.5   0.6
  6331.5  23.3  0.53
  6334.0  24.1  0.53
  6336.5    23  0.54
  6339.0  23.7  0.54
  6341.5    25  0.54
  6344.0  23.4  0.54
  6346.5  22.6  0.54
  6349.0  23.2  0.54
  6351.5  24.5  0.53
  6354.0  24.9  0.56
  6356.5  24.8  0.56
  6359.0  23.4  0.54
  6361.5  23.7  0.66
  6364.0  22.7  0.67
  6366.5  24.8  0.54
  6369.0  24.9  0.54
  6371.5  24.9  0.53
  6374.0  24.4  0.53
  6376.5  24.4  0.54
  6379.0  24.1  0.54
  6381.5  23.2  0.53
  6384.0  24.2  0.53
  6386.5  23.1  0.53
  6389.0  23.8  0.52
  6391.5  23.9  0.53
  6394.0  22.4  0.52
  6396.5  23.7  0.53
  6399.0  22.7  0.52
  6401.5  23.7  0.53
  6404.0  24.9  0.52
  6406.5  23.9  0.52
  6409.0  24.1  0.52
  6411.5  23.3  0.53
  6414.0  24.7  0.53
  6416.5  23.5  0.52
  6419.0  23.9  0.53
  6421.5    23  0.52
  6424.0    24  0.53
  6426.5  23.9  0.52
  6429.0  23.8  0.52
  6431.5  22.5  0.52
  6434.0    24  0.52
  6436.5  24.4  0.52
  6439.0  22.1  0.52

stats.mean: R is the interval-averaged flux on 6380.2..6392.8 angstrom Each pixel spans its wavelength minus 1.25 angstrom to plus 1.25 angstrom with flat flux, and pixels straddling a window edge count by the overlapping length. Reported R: 23.6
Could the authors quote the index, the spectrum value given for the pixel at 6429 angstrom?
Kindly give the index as 23.8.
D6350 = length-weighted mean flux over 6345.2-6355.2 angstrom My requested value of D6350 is 23.8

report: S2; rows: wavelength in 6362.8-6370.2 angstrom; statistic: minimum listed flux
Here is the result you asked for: 22.7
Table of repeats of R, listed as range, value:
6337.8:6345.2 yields 24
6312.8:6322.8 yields 23.7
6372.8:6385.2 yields 24.1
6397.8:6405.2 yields 23.8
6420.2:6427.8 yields 23.6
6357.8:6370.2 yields 23.9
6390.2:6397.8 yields 23.3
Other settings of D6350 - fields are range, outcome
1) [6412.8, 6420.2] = 24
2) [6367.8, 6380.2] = 24.5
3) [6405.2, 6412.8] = 23.8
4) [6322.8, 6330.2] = 24.6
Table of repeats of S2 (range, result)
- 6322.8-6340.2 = 23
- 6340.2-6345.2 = 23.4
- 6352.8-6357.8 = 24.8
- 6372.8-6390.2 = 23.1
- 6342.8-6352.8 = 22.6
